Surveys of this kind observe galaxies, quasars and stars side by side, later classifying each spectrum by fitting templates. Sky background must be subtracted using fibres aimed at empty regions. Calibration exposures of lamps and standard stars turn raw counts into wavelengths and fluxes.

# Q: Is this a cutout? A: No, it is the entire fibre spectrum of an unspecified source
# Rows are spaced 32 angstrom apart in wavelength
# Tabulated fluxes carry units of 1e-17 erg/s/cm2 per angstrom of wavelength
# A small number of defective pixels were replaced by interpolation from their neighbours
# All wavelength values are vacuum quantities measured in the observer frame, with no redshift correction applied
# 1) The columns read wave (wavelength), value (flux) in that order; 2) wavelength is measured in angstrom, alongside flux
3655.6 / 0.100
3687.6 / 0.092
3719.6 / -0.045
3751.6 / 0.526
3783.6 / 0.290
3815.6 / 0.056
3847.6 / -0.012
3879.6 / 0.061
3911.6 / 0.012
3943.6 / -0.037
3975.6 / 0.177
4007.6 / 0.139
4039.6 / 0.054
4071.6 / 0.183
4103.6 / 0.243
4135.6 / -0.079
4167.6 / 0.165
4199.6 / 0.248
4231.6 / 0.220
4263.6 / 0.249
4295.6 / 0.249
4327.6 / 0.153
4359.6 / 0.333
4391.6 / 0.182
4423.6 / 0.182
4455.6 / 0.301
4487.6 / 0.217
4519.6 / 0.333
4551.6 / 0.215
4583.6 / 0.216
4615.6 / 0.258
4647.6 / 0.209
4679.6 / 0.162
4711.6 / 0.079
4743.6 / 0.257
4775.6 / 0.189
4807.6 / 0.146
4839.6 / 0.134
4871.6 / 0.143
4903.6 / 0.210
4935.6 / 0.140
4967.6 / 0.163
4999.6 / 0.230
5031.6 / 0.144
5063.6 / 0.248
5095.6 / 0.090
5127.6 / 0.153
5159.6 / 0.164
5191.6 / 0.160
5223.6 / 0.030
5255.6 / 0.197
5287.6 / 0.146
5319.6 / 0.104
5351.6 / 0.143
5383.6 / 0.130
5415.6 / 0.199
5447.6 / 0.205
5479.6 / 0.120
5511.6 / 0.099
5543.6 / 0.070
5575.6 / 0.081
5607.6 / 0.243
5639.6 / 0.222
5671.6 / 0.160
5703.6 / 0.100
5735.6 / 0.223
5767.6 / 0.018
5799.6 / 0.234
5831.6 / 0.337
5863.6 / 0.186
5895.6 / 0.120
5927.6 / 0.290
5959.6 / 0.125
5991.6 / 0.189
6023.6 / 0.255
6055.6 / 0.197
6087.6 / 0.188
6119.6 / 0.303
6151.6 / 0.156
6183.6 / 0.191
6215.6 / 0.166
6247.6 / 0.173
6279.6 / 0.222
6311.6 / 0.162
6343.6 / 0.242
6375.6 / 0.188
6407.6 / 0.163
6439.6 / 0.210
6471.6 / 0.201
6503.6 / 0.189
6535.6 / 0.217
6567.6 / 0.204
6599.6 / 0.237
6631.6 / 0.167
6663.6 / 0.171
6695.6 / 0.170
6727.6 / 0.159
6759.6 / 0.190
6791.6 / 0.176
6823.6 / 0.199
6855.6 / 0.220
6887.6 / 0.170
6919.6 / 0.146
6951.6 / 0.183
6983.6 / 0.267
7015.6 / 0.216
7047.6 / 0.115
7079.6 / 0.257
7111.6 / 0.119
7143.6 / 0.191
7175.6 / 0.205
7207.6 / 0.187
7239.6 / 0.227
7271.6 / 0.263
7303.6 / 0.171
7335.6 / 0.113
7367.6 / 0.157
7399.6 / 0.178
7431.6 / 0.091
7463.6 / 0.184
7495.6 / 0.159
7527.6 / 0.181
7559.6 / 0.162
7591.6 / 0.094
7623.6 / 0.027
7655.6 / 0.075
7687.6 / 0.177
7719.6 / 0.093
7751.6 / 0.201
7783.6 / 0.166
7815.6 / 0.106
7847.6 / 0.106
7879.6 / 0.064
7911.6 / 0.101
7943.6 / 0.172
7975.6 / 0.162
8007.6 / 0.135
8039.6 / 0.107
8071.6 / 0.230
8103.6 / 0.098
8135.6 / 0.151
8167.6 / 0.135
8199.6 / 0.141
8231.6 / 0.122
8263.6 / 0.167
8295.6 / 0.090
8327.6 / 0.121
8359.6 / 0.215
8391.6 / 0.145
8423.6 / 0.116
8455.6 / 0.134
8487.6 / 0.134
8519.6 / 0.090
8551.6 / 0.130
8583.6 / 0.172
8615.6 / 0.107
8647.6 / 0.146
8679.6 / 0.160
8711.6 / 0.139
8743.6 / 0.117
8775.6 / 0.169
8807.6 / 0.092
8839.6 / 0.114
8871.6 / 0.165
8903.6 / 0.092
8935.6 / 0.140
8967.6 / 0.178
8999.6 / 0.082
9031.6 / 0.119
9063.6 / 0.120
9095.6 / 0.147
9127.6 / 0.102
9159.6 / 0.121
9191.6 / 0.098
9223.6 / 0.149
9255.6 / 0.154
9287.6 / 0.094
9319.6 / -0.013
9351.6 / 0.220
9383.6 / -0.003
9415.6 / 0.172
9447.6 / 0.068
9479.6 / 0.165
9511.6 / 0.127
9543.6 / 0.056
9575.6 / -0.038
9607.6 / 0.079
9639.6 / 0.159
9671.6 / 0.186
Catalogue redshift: 0.079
